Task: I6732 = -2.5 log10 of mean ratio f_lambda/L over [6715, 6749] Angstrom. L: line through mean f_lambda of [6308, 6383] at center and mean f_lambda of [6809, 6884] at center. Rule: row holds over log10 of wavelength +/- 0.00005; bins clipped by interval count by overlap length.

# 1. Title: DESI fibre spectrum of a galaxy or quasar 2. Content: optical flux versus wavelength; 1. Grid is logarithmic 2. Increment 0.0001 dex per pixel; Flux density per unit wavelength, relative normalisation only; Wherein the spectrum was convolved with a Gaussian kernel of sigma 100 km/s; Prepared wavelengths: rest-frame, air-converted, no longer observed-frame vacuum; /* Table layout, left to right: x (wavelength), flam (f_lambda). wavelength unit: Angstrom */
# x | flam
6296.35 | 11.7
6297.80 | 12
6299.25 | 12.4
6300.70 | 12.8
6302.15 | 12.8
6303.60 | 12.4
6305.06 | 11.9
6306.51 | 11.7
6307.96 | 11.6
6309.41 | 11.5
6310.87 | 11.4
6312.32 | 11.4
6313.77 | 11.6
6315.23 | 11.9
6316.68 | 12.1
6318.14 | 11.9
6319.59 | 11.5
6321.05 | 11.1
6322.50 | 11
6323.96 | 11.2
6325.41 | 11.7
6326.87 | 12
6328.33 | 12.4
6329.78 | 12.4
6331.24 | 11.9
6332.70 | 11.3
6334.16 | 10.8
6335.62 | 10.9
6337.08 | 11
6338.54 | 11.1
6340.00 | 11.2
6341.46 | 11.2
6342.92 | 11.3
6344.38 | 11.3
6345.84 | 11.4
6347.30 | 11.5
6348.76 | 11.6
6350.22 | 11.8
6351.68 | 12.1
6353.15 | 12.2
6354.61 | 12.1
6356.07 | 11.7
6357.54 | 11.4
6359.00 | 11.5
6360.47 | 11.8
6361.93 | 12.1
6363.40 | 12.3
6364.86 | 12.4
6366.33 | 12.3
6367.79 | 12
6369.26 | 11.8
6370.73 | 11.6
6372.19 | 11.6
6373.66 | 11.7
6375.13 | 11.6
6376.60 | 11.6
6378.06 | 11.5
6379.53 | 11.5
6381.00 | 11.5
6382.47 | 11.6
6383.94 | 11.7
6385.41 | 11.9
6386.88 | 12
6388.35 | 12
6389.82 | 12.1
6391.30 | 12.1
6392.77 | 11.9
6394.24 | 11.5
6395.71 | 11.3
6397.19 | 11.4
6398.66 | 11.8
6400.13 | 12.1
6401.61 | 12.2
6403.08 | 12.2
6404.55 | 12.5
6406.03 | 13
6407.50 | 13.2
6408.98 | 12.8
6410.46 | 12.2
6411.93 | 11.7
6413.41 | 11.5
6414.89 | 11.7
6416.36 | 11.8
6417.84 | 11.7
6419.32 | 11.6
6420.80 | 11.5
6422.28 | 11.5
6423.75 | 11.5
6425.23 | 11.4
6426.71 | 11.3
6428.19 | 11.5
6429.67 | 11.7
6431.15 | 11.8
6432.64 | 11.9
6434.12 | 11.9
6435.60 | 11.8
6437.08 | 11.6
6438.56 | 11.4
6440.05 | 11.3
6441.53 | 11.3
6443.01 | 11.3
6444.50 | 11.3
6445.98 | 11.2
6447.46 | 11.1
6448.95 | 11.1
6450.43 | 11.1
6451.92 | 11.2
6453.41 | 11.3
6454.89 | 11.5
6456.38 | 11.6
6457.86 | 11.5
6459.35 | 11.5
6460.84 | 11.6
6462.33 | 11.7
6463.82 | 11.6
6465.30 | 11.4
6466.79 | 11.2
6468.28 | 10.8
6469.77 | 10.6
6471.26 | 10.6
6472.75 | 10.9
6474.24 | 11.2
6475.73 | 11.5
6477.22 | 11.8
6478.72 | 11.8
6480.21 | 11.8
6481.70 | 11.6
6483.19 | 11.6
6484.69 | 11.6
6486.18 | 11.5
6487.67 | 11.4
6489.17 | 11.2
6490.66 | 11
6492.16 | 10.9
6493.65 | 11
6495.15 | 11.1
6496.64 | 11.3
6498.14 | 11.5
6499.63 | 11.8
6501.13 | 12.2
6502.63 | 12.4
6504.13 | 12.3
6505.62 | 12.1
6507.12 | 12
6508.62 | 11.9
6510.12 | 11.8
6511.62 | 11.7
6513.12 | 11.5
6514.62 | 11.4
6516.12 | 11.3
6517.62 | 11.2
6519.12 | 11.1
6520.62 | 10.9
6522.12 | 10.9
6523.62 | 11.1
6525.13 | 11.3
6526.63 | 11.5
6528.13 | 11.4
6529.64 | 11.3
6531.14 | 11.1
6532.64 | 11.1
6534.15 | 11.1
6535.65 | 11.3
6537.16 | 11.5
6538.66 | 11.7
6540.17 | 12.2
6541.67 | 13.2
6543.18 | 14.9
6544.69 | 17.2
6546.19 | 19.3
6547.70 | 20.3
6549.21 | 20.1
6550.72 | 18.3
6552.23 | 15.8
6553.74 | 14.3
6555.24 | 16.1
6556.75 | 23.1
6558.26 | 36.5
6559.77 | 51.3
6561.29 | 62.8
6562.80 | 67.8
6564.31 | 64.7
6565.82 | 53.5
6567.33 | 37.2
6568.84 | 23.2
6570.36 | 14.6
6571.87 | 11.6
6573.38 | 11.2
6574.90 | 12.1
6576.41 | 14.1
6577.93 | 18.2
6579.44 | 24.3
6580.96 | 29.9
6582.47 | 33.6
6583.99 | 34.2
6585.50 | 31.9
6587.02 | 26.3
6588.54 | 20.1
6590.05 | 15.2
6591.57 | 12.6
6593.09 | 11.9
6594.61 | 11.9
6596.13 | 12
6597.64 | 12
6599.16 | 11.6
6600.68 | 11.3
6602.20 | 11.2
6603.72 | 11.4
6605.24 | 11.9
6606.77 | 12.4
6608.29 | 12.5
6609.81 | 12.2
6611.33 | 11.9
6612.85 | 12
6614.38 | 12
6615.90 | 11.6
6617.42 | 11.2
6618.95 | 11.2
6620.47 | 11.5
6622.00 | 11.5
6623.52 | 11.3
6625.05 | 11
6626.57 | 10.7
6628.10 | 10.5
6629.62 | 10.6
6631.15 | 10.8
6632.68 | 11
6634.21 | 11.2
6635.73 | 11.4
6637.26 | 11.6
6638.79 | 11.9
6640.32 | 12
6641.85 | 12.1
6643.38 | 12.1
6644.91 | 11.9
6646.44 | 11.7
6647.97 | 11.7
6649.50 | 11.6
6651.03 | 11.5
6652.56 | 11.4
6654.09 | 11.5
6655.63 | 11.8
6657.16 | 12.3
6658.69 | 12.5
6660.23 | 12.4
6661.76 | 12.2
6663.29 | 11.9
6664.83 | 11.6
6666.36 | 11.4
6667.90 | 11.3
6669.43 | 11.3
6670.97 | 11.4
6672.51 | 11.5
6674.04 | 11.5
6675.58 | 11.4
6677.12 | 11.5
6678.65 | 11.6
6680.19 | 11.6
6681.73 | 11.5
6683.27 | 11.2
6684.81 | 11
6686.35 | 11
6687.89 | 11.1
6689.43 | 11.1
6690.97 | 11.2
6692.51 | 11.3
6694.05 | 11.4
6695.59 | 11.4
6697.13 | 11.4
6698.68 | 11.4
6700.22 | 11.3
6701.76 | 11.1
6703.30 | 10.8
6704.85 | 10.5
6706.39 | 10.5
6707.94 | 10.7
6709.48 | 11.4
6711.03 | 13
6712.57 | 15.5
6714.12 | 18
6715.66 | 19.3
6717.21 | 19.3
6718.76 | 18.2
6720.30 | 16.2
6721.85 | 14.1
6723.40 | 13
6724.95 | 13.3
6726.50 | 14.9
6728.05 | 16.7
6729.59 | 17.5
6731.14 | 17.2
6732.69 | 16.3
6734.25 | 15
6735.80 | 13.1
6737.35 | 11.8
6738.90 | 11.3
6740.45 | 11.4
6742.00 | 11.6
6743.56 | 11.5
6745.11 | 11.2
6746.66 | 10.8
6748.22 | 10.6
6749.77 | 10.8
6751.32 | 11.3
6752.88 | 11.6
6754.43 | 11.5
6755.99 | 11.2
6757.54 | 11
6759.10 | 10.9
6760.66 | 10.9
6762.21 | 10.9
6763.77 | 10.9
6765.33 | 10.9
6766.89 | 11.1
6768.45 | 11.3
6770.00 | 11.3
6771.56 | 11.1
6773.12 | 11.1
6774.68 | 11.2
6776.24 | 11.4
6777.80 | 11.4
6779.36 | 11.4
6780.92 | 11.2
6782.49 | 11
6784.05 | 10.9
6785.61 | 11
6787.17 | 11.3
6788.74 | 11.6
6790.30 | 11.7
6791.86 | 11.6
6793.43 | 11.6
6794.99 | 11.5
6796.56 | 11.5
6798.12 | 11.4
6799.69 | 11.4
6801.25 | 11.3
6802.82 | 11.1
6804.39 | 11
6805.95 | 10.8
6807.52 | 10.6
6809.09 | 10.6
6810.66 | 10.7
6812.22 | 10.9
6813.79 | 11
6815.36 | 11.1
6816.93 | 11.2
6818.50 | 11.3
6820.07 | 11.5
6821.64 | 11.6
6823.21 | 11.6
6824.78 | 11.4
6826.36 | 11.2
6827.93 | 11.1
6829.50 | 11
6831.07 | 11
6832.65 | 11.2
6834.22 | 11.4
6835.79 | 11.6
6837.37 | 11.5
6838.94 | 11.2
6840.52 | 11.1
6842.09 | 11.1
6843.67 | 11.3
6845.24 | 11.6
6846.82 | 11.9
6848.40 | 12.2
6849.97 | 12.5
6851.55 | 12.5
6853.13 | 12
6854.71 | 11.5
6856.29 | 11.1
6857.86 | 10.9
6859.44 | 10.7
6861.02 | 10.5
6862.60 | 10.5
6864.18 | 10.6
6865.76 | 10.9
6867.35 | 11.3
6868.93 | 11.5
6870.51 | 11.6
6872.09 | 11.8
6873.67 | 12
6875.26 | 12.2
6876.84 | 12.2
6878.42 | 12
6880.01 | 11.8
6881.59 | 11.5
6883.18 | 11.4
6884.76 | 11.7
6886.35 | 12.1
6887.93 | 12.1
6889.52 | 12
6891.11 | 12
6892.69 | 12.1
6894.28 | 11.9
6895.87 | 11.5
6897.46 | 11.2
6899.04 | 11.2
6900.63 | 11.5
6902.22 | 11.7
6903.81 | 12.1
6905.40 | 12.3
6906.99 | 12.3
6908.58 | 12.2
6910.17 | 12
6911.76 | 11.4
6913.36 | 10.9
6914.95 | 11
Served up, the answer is -0.239 mag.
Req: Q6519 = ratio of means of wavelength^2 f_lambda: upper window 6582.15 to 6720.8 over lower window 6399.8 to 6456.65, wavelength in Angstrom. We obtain 1.18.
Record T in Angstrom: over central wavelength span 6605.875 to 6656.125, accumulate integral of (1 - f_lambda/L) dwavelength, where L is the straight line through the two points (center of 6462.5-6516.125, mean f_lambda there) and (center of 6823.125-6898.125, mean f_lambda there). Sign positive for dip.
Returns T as -0.2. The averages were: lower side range 11.5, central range 11.6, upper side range 11.5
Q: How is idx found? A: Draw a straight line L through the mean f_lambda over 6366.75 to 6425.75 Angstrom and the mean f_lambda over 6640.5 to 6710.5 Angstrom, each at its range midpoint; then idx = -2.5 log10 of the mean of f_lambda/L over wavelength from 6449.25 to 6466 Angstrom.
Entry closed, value 0.03 mag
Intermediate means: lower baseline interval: 11.9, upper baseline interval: 11.5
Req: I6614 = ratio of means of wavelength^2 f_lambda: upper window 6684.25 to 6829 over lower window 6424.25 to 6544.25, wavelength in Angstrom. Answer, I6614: 1.13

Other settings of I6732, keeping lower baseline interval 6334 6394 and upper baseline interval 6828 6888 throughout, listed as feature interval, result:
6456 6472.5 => 0.04 mag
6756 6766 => 0.06 mag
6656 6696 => 0.00 mag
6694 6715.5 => -0.06 mag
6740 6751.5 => 0.04 mag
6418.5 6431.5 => 0.01 mag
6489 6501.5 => 0.03 mag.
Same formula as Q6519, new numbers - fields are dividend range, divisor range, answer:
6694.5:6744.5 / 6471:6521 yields 1.27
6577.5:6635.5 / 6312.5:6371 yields 1.38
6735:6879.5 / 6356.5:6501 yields 1.09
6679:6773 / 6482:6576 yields 0.75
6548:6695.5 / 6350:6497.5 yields 1.50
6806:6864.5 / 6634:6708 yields 1.03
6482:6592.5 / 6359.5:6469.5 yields 1.64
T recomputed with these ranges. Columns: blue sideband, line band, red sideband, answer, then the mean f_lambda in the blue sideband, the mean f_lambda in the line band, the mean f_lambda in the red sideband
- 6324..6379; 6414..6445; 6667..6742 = 1.0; 11.7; 11.6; 12.9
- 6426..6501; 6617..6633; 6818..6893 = 0.6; 11.4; 11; 11.5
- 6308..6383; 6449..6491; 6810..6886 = 0.8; 11.6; 11.4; 11.4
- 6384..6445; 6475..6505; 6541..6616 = 8.9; 11.8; 11.6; 21.9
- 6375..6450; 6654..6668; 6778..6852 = -0.6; 11.7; 11.9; 11.3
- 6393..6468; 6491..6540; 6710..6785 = 2.1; 11.7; 11.5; 12.8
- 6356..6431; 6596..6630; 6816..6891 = 0.4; 11.8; 11.5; 11.5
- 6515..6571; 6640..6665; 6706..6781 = 7.2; 21.5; 11.9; 12.8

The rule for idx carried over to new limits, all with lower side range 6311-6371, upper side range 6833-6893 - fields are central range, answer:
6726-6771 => -0.06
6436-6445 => 0.02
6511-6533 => 0.03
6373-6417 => -0.03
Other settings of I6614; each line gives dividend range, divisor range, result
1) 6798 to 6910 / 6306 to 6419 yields 1.13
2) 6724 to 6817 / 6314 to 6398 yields 1.14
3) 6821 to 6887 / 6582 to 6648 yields 0.91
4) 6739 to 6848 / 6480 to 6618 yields 0.70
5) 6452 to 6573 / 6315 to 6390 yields 1.46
